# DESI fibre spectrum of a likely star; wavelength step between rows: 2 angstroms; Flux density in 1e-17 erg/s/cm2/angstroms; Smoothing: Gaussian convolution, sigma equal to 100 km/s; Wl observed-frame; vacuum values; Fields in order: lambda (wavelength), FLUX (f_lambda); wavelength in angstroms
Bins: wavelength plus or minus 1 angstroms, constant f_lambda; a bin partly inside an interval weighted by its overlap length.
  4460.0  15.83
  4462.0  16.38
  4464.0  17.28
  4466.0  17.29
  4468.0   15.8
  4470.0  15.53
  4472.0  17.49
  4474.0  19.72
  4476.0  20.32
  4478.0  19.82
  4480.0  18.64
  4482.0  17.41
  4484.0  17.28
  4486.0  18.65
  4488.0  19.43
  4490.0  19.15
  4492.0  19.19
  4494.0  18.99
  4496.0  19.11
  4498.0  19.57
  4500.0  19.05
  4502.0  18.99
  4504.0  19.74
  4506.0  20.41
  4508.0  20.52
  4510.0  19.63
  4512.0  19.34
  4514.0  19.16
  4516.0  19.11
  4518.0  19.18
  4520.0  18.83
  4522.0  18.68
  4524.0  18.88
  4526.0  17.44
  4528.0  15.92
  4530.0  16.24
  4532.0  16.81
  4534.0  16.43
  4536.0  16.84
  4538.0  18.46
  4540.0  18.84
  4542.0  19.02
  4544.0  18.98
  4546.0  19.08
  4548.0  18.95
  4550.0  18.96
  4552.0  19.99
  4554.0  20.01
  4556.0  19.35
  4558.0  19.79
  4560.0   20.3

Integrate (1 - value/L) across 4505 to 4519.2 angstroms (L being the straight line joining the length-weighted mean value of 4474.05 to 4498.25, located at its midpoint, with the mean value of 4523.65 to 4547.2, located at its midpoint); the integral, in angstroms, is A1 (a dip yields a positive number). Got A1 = -1.0 angstroms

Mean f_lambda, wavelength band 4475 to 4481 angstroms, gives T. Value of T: 19.6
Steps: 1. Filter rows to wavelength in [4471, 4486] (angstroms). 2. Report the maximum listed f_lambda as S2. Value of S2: 20.32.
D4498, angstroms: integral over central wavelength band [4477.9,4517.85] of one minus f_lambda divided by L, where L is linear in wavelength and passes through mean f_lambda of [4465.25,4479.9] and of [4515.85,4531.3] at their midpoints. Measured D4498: -2.5 angstroms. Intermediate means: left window 18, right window 18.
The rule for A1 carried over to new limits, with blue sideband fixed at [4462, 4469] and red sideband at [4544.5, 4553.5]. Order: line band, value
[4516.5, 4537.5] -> 1.14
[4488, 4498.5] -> -0.97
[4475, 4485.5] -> -0.93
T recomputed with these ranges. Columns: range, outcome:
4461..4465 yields 16.8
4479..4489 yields 18.3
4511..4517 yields 19.2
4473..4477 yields 20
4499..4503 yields 19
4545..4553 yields 19.2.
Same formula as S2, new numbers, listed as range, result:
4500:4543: 20.52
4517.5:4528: 19.18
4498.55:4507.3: 20.41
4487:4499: 19.57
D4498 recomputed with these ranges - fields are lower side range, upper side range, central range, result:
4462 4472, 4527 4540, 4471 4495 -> -3.1 angstroms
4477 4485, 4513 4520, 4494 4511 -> -0.7 angstroms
